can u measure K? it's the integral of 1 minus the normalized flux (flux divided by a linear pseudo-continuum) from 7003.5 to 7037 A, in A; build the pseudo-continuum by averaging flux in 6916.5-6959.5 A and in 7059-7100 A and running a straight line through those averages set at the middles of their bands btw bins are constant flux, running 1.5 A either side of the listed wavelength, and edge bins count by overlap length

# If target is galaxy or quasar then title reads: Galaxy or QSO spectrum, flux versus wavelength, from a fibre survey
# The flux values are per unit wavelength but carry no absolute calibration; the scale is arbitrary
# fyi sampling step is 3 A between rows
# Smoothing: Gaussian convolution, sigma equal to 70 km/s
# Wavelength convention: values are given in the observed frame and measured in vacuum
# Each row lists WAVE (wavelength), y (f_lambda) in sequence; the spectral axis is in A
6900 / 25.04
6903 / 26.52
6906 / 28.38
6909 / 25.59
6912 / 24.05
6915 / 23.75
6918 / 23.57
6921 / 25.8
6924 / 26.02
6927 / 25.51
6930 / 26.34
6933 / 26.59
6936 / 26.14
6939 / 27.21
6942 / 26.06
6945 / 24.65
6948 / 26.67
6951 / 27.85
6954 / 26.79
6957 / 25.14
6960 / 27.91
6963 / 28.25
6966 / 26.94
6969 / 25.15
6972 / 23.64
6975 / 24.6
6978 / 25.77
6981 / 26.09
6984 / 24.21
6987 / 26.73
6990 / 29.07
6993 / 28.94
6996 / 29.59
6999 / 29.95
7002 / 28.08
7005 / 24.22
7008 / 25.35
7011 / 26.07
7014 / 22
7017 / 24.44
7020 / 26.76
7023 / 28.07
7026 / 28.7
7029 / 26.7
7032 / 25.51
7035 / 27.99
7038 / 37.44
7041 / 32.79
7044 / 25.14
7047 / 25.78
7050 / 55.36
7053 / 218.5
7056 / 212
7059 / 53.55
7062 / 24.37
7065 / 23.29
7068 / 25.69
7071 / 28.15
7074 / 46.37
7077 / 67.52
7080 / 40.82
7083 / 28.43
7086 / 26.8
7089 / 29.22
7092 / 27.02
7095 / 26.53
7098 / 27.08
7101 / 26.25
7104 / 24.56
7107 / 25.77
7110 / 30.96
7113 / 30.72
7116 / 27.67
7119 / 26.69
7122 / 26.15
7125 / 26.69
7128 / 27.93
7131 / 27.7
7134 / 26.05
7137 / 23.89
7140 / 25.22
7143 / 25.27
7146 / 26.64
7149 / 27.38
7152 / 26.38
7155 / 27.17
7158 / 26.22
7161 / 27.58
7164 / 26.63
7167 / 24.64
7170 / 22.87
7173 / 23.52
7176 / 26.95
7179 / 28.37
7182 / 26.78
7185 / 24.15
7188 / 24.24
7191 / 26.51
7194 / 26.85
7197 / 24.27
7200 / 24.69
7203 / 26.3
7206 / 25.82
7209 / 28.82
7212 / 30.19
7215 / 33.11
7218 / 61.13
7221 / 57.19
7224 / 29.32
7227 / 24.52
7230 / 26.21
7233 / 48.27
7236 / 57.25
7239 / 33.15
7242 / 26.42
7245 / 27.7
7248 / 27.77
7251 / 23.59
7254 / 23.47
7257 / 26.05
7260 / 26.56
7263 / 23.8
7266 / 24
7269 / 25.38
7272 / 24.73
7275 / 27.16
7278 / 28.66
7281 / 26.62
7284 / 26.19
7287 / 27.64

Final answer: 4.5 A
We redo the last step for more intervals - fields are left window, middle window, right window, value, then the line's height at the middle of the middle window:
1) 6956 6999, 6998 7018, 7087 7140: 0.8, 26.8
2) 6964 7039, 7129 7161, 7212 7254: 6.1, 32.4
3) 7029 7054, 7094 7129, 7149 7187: 9.3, 37.2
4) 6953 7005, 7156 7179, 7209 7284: 3.4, 30.2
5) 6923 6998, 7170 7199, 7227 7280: 3.1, 28.6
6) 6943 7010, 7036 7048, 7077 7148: -1.3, 27.5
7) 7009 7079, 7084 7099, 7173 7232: 5.4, 42.8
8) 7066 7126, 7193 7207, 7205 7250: 3.7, 34.8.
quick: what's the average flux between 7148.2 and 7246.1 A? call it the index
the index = 30.4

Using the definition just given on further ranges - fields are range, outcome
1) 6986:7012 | 27.6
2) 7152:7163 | 26.9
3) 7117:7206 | 26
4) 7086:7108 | 26.7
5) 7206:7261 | 33.8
